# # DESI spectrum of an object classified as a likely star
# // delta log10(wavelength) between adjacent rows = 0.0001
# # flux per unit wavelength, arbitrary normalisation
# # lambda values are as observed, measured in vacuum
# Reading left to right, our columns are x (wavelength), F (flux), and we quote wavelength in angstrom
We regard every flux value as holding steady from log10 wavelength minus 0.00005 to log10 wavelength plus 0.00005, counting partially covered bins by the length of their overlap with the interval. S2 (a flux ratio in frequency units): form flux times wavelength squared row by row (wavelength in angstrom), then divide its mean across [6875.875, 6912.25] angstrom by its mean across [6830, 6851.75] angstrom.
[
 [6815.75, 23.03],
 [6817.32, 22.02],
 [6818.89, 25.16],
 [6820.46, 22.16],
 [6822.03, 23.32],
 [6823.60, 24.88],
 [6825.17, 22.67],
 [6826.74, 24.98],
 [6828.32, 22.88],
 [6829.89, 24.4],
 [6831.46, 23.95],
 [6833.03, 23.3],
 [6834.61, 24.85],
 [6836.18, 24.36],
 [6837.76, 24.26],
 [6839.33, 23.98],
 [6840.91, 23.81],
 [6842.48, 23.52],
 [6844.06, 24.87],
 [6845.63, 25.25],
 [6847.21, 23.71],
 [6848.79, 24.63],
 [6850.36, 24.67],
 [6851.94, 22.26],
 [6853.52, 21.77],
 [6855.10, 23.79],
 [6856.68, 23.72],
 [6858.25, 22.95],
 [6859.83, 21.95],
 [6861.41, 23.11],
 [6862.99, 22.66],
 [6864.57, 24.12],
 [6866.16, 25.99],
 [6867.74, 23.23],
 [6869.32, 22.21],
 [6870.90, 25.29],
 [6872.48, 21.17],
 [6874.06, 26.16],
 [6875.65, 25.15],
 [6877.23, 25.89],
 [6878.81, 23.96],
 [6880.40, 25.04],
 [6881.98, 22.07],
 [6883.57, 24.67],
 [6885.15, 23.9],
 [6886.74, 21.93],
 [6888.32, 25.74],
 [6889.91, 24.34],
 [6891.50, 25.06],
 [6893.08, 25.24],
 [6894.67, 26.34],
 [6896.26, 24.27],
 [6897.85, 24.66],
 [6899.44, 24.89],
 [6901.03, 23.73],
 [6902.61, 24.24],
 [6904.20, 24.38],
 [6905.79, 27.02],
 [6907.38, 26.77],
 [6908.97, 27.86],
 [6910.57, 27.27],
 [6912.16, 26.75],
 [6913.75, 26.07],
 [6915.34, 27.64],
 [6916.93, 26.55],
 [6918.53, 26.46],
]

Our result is 1.05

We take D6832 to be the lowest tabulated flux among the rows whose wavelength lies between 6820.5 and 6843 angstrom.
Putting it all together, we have 22.67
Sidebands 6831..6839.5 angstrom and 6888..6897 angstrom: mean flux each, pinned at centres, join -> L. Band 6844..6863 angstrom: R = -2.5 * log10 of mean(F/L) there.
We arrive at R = 0.04 mag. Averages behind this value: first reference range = 24.1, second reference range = 25.1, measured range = 23.5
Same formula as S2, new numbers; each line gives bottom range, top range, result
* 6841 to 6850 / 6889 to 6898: 1.04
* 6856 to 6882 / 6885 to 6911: 1.06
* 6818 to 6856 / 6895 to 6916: 1.10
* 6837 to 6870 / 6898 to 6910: 1.10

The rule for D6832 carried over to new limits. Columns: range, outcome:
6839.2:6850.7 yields 23.52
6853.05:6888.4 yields 21.17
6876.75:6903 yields 21.93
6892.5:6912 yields 23.73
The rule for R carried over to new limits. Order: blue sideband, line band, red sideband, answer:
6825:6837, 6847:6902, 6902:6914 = 0.06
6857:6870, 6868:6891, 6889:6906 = 0.00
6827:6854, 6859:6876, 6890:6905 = 0.03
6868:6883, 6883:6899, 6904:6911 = 0.03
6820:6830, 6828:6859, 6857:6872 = -0.01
